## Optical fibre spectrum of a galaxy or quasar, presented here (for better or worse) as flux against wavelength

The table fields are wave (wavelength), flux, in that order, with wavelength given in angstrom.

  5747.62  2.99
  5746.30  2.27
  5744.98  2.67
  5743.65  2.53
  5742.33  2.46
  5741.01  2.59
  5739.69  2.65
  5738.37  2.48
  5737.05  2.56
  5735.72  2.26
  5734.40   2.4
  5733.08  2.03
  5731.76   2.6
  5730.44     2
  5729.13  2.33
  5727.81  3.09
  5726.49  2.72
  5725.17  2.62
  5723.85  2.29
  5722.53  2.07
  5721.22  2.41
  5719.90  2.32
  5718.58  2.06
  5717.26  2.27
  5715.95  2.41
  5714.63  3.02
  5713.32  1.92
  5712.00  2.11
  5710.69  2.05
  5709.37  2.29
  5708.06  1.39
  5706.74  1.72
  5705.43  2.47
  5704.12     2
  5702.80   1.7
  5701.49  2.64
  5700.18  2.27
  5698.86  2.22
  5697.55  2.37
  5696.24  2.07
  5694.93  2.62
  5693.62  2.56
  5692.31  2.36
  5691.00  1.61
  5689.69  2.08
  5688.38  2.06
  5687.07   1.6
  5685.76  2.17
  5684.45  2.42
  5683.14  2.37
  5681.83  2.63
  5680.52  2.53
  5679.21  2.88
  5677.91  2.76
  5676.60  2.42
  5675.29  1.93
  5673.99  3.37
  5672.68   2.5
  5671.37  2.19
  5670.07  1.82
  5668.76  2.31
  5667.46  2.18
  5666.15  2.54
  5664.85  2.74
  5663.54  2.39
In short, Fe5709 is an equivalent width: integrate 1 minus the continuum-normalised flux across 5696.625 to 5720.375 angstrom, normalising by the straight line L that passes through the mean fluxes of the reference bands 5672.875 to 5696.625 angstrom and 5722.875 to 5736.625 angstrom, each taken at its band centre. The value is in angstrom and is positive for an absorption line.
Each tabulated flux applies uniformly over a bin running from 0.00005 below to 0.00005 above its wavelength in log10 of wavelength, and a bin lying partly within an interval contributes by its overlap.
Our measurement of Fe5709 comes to 2.2 angstrom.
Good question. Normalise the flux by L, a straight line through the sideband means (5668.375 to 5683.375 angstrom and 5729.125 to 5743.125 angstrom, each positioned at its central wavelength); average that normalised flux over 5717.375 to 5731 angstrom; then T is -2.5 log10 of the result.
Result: 0.013 mag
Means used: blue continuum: 2.48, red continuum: 2.4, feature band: 2.39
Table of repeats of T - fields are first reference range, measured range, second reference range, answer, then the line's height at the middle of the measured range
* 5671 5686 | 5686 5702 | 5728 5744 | 0.14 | 2.5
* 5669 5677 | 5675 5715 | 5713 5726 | 0.06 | 2.36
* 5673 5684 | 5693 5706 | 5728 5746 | 0.12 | 2.55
